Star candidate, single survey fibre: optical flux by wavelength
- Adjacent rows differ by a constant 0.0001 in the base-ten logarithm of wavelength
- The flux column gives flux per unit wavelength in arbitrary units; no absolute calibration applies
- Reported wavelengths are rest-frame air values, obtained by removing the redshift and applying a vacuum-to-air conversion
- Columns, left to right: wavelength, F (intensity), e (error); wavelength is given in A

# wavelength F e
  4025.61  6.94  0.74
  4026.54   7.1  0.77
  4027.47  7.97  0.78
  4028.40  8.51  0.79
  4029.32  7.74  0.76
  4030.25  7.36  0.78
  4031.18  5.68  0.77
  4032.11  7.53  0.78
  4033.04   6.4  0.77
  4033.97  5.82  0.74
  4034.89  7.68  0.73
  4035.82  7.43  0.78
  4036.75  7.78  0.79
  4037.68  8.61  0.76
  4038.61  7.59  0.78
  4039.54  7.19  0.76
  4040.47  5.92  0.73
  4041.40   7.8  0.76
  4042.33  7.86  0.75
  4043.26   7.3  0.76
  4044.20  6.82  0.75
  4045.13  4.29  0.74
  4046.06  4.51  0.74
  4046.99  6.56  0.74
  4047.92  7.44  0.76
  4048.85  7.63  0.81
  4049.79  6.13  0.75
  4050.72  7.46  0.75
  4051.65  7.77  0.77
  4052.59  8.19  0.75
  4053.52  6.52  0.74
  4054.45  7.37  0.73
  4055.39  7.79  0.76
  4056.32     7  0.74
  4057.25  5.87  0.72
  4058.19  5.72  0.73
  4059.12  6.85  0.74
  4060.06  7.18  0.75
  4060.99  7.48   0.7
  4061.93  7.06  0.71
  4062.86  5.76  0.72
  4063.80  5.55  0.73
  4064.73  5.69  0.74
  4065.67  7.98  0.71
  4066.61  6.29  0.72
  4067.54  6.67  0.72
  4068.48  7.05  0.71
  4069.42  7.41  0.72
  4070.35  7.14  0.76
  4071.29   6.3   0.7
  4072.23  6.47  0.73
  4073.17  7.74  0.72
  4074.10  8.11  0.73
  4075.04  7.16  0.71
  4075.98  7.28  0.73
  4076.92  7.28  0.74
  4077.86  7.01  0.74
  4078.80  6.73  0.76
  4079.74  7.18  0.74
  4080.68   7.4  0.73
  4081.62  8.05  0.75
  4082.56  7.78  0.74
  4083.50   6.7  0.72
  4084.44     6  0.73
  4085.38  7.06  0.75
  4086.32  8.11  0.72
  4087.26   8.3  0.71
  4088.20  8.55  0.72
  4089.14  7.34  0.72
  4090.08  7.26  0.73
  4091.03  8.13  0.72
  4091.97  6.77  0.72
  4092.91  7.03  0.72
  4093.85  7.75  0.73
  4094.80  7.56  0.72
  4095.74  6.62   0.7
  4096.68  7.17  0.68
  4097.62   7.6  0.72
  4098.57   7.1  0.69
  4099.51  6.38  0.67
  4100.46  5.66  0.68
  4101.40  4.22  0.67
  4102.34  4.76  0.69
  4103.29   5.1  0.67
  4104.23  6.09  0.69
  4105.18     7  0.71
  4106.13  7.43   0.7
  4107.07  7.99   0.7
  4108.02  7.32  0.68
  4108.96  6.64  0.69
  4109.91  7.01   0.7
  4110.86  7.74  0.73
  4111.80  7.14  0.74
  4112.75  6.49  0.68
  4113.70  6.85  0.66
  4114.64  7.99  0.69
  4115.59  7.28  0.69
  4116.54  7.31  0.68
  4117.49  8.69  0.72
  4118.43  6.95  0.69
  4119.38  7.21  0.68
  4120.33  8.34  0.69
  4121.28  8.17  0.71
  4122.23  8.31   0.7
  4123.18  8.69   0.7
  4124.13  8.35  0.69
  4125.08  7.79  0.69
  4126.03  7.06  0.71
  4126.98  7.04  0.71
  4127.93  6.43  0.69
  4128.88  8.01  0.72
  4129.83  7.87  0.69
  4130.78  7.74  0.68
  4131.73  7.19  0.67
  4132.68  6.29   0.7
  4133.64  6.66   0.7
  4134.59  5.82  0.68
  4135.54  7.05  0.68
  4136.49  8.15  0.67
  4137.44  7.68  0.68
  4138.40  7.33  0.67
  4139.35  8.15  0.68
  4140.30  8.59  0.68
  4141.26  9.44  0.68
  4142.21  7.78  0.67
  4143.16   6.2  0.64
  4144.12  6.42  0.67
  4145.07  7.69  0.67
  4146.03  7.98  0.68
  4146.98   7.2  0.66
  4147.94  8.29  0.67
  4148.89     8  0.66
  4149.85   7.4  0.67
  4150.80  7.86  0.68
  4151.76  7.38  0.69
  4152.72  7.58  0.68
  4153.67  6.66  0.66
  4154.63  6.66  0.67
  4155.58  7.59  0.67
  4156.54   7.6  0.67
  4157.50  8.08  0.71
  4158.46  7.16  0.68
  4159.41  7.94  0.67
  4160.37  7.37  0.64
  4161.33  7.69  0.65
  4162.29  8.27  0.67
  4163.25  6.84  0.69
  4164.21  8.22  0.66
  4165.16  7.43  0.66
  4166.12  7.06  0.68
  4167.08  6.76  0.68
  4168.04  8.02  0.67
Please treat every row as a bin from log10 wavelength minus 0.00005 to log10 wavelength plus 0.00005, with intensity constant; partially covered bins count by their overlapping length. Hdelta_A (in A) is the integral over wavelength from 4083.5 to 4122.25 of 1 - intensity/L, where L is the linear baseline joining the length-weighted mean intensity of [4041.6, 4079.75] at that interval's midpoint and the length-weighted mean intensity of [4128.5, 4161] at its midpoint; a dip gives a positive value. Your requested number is 0.38 A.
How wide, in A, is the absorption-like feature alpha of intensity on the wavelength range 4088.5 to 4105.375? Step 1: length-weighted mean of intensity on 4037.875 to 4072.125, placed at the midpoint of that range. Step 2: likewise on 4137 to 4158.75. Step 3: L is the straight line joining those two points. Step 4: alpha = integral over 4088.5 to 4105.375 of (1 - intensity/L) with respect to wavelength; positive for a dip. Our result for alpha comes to 1.21 A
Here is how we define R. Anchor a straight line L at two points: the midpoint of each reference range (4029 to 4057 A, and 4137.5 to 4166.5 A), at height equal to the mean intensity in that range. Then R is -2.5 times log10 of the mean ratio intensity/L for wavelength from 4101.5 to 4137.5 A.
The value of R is 0.03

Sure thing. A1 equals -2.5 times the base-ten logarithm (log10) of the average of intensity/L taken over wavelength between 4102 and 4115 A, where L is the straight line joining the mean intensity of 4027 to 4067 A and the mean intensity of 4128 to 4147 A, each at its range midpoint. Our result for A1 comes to 0.07 mag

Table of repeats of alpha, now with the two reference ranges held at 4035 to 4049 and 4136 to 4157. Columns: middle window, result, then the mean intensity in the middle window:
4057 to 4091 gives 0.6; 7.06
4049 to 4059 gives 0.1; 7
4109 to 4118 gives 0.1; 7.35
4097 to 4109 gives 1.5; 6.41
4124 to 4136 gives 0.6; 7.14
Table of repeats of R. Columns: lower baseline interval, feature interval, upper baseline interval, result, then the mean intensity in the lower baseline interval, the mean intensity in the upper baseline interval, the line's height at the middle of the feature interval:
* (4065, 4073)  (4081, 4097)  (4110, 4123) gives -0.04 mag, 6.91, 7.58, 7.19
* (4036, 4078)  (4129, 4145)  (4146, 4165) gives 0.01 mag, 6.95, 7.58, 7.46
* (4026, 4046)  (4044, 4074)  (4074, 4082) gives 0.07 mag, 7.1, 7.31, 7.21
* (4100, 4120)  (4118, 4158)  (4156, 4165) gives -0.04 mag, 6.82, 7.68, 7.29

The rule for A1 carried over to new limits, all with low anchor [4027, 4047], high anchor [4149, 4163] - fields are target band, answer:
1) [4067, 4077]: 0.01 mag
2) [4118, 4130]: -0.05 mag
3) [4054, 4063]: 0.04 mag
